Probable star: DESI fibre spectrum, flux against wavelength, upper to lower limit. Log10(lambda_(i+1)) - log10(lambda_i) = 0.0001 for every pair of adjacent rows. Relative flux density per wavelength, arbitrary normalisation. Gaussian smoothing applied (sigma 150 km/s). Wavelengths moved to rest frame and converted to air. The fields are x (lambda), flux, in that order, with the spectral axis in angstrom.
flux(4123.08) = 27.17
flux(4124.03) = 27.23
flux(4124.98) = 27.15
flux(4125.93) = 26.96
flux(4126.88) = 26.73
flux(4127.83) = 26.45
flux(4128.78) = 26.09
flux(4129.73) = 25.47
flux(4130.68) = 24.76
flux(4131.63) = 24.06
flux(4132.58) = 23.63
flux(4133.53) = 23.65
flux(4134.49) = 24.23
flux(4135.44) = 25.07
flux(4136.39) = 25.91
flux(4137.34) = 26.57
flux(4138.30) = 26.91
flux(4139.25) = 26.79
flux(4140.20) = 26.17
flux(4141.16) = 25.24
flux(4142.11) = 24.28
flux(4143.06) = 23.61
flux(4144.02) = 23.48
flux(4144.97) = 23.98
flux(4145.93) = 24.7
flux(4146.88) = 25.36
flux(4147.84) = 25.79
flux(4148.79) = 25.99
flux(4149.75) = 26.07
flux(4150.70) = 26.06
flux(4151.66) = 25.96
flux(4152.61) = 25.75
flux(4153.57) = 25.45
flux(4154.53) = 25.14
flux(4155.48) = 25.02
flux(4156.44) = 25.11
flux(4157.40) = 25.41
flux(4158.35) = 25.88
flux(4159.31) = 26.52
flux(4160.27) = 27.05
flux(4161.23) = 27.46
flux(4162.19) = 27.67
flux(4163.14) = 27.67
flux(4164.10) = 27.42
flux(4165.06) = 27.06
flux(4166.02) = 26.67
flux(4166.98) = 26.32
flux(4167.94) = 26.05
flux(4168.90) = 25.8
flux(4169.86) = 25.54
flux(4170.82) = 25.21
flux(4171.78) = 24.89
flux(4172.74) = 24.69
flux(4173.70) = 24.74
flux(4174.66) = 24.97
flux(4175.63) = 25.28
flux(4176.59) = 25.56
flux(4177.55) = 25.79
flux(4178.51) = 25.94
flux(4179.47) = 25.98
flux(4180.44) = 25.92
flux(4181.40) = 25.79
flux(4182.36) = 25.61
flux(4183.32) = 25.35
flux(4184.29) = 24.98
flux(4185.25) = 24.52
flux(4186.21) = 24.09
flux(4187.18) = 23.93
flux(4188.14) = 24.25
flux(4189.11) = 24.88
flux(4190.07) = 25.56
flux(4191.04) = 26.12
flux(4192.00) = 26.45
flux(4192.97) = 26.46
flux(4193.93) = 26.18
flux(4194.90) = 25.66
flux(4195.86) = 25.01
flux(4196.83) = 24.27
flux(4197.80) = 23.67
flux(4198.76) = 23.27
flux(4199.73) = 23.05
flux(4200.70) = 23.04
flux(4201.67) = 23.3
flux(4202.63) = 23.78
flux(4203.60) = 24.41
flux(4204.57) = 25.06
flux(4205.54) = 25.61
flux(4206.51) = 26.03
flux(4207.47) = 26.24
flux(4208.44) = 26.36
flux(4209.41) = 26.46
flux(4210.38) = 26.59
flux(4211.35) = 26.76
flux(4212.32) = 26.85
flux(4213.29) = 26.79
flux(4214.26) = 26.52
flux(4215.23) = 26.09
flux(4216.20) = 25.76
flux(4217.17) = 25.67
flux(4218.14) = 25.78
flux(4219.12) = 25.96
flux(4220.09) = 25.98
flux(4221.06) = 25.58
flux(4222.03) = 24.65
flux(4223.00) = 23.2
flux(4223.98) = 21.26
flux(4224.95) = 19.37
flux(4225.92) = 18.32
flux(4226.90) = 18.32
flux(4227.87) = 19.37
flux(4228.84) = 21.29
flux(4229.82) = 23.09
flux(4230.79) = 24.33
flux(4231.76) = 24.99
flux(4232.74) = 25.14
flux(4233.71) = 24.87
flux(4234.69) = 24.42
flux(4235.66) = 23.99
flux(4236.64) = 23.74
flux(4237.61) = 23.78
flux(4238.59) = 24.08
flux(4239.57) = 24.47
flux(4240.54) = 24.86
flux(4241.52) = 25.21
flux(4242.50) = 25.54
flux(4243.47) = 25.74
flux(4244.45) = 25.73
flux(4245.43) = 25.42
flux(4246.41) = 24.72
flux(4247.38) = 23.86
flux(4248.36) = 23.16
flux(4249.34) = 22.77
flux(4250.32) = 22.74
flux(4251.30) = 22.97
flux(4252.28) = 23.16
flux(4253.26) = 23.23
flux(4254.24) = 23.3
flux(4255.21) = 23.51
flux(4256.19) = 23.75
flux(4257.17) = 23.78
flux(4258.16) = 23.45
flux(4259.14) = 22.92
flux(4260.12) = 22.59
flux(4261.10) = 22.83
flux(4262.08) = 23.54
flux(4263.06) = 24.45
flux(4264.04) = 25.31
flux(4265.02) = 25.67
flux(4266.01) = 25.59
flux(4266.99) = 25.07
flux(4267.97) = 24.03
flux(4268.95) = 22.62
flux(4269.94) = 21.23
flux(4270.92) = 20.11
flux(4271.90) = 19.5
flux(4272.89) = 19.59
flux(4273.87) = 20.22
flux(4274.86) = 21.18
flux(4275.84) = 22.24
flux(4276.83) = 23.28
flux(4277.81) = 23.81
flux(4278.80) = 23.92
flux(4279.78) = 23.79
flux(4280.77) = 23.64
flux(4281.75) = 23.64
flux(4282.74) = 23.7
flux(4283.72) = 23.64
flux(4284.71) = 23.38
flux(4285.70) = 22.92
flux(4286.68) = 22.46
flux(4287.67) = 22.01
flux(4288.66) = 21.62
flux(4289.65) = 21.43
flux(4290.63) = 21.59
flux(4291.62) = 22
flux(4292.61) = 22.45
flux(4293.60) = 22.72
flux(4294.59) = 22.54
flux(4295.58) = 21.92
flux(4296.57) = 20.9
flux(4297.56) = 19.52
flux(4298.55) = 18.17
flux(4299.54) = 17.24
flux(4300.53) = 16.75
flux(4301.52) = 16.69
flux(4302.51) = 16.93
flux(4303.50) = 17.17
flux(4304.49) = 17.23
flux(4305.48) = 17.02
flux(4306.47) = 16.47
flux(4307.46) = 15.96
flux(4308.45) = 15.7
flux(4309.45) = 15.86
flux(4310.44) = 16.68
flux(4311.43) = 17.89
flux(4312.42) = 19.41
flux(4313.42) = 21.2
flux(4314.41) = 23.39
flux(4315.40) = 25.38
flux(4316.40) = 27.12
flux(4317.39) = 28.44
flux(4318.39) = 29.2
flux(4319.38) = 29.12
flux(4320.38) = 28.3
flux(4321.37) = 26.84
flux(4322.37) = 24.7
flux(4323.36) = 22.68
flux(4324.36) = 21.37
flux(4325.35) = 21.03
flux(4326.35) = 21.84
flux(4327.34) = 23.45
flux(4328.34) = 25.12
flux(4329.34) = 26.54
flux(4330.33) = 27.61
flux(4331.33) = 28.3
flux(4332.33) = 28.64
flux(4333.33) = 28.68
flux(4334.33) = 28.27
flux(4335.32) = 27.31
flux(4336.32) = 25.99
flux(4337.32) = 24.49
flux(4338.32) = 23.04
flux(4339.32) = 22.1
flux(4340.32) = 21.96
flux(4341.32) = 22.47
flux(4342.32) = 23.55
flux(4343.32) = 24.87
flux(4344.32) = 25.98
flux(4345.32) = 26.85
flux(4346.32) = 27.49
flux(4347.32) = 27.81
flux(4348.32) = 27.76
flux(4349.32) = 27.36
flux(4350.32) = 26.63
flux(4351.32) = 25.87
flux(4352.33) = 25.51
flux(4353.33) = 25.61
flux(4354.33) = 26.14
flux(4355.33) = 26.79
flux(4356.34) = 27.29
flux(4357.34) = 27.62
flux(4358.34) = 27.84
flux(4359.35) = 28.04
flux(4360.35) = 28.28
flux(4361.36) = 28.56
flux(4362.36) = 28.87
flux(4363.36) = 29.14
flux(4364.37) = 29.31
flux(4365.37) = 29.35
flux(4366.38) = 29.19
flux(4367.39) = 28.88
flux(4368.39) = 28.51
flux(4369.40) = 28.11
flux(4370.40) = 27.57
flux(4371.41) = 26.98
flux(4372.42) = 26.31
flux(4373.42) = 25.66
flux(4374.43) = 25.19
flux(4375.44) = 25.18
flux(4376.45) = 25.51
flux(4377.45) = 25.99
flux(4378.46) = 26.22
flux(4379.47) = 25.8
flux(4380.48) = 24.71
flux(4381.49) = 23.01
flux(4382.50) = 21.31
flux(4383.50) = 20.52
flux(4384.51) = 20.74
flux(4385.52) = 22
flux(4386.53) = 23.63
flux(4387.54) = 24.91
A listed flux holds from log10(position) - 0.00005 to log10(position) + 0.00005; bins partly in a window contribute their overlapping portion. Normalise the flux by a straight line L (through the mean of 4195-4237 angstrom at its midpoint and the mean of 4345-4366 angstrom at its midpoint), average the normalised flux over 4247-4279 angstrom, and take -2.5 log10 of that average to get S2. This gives 0.108 mag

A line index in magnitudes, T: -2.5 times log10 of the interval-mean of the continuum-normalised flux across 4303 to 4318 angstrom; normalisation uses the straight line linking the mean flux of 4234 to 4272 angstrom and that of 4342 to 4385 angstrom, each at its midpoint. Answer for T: 0.27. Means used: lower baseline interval 23.8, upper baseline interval 26.5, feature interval 19.7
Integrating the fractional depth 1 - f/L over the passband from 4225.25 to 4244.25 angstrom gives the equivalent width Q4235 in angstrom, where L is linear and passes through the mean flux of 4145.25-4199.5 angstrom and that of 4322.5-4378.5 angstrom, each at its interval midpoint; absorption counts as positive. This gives 1.8 angstrom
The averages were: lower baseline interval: 25.6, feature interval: 23.4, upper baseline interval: 26.3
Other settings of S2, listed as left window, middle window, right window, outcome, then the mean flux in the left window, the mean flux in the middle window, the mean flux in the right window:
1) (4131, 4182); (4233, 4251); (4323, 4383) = 0.06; 25.6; 24.4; 26.1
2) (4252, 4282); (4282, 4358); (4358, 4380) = 0.09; 23.1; 23.3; 27.5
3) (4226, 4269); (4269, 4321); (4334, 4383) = 0.17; 23.8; 21.3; 26.4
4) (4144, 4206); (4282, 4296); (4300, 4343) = 0.04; 25.4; 22.5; 22.8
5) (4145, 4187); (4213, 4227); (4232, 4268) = 0.03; 25.7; 24.1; 24.2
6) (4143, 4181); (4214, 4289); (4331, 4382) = 0.12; 25.7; 23.5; 26.6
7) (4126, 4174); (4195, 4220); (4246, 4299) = -0.05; 25.6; 25.3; 22.7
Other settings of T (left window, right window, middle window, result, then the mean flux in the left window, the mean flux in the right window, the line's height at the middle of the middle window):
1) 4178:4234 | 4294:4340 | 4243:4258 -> 0.00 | 24.7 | 22.4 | 23.7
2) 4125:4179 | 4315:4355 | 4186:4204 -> 0.05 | 25.7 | 25.8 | 25.7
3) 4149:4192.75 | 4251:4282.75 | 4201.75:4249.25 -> -0.01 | 25.7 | 23.1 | 24.2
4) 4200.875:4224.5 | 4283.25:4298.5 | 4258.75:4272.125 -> -0.01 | 25.4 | 21.9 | 23.1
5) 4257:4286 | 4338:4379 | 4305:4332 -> 0.10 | 23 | 26.6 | 25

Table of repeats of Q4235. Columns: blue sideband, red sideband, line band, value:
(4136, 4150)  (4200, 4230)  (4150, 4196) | -1.49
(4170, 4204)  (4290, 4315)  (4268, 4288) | -2.13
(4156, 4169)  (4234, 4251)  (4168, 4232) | 2.05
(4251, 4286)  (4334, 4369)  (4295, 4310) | 4.26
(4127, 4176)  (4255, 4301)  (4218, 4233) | 0.57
